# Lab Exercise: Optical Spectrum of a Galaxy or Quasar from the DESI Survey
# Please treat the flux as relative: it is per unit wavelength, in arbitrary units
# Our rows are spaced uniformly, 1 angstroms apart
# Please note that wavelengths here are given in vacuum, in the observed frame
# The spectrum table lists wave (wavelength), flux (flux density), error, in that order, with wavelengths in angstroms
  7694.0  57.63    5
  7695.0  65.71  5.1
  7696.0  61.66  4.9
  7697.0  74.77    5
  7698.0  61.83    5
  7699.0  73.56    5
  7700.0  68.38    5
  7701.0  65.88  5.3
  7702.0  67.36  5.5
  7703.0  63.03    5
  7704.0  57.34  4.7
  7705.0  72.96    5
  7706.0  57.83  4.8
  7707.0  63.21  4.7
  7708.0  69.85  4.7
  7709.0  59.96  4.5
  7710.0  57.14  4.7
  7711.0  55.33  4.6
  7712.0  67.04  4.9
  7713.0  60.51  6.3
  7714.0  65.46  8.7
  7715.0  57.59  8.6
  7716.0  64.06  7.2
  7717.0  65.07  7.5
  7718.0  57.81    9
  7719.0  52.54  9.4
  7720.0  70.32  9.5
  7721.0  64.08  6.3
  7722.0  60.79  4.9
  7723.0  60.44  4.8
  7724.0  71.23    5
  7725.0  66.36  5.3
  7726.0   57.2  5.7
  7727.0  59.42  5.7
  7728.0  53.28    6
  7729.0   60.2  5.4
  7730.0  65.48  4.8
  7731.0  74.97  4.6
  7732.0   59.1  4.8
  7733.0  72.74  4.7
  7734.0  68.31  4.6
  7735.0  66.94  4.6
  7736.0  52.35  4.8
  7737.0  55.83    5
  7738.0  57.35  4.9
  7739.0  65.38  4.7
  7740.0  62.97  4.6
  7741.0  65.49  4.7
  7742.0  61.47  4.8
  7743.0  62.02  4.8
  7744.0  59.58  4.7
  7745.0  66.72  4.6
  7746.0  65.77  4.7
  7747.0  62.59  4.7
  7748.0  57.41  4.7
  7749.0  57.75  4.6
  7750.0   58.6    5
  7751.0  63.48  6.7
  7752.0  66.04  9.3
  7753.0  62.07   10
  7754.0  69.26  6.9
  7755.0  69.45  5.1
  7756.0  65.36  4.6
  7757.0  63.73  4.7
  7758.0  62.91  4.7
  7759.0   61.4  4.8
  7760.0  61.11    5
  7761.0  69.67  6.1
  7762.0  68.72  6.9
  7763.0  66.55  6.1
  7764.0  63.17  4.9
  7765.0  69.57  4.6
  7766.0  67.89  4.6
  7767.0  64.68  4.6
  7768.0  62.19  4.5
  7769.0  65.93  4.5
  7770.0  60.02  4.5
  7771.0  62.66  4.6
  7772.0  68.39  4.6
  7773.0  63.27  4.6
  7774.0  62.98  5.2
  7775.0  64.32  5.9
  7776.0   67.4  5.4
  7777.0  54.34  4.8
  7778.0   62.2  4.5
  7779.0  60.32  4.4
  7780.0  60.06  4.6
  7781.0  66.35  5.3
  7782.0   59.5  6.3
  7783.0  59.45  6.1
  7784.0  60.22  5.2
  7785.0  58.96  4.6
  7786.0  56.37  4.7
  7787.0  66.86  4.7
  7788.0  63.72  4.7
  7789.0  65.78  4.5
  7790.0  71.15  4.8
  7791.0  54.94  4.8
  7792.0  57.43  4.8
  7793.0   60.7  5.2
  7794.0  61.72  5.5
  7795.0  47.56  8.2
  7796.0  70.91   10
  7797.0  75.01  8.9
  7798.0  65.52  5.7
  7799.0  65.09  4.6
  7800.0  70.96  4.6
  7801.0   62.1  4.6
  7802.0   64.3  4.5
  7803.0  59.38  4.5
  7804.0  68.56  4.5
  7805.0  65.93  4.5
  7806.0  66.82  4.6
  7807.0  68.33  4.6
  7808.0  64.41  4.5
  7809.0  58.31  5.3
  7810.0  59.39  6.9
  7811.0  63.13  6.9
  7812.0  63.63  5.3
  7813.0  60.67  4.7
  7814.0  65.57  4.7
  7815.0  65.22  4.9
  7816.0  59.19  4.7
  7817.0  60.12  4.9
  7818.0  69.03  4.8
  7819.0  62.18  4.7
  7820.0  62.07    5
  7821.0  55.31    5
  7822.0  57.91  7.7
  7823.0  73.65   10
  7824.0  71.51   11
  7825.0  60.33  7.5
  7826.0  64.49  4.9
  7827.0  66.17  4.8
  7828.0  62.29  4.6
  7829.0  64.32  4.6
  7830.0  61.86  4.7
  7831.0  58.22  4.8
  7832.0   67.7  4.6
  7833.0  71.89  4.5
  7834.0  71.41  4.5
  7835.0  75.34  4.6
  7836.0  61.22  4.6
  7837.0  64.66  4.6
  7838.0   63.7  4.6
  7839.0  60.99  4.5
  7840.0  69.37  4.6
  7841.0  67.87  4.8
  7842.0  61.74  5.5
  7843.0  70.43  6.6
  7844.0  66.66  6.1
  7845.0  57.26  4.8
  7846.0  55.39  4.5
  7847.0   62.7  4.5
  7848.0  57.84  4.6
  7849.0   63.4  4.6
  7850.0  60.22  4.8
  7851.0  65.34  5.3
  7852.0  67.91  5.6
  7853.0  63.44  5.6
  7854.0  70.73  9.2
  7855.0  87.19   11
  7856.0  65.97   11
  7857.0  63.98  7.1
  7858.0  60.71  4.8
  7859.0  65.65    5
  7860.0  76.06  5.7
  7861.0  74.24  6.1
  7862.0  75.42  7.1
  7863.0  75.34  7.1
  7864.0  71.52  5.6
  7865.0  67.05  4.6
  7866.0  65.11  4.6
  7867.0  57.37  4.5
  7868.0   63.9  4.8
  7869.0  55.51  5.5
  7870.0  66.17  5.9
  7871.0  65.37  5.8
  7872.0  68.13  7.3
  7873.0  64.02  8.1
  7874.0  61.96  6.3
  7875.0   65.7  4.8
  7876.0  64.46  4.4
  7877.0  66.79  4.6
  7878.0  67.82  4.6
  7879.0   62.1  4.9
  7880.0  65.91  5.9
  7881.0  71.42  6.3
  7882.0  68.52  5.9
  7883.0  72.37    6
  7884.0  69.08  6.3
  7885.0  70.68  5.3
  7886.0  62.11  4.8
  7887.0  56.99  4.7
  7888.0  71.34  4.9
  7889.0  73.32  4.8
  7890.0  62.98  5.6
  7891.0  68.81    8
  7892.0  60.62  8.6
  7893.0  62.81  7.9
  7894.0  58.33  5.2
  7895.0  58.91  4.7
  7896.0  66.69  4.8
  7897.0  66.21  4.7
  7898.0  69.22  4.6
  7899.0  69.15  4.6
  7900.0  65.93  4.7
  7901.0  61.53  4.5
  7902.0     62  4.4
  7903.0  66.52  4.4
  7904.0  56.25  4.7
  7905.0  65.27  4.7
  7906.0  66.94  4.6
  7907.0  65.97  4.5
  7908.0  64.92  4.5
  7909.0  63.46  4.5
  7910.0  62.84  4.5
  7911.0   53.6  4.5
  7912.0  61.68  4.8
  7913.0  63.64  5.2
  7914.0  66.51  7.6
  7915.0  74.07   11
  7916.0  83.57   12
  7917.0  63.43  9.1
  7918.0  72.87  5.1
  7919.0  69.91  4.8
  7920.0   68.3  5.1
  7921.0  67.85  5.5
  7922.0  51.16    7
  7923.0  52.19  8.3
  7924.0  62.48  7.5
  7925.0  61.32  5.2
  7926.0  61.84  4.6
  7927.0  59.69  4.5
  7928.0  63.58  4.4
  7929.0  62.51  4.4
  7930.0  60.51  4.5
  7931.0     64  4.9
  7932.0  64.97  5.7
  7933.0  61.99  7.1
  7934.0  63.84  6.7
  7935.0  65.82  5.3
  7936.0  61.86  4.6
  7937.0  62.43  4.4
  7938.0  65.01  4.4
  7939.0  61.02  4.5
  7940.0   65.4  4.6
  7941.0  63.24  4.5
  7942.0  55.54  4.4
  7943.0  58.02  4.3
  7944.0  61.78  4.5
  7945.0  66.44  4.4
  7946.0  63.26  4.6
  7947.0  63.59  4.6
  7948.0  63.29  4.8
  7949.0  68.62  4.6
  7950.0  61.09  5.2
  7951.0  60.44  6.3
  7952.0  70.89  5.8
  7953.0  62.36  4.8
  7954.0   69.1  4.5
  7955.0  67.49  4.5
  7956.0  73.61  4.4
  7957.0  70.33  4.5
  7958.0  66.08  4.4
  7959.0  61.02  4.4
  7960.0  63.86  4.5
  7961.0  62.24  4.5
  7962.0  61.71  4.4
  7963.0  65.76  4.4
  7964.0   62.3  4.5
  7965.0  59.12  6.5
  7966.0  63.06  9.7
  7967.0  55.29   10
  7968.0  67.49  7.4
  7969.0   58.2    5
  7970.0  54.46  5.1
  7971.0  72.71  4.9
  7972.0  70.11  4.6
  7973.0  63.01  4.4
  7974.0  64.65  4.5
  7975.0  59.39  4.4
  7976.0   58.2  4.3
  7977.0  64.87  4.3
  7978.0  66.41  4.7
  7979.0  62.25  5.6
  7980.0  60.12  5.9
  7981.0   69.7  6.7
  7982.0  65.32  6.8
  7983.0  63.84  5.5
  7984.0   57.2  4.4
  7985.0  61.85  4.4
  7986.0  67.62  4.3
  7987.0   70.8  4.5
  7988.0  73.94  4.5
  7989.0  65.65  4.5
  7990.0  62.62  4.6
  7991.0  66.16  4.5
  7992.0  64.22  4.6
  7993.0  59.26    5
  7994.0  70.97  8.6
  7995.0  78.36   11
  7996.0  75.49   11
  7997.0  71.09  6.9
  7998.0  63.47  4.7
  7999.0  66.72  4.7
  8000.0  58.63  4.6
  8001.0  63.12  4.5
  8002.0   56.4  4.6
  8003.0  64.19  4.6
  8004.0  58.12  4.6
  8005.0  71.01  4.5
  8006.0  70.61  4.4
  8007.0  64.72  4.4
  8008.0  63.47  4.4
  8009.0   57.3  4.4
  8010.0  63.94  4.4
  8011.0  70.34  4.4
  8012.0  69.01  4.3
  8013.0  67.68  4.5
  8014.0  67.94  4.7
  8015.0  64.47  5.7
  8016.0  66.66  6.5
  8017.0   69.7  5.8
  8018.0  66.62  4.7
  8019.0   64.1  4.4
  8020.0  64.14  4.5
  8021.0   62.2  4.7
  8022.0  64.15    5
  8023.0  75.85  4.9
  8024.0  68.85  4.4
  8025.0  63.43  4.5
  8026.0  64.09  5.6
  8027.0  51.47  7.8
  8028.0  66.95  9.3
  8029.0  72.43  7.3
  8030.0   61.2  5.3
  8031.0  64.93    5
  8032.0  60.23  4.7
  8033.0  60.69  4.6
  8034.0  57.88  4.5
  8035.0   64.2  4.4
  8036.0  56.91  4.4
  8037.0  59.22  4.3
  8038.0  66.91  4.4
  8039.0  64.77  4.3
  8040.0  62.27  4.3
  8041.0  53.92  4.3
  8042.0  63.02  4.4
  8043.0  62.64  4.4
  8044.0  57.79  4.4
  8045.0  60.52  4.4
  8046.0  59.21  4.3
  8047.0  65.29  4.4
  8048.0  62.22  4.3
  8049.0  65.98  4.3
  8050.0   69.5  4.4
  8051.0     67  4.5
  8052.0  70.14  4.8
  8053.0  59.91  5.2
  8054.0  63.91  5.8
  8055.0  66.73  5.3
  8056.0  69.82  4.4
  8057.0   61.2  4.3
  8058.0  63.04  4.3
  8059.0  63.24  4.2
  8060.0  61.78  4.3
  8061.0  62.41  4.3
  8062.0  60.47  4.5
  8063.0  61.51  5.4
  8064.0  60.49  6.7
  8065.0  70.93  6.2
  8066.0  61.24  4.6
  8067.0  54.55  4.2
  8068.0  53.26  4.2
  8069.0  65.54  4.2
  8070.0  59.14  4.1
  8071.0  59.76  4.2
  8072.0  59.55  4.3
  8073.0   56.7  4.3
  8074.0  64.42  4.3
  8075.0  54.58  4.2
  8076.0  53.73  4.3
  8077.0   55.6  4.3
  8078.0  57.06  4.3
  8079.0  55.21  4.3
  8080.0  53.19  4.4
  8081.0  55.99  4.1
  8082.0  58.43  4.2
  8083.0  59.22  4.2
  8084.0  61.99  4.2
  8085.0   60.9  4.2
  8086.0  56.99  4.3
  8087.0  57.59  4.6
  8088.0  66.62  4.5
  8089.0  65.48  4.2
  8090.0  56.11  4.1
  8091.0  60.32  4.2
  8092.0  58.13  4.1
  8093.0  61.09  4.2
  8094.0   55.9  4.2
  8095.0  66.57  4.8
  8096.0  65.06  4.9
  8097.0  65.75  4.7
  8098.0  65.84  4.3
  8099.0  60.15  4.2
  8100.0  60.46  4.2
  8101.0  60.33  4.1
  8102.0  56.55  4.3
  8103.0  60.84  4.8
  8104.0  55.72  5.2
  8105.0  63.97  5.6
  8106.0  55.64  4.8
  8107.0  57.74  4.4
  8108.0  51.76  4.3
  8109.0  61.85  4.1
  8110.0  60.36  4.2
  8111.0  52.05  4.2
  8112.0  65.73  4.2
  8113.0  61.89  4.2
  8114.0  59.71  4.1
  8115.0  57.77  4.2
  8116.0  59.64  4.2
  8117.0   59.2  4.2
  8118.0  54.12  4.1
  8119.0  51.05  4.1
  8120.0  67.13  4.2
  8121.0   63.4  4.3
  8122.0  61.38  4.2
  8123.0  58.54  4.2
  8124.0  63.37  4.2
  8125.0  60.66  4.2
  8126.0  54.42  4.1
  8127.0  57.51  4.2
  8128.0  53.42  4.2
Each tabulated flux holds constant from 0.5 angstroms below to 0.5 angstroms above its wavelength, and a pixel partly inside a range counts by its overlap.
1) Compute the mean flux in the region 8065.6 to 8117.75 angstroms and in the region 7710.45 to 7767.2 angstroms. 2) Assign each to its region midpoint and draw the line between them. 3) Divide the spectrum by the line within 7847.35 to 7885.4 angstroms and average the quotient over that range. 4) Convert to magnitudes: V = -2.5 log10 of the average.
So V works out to -0.09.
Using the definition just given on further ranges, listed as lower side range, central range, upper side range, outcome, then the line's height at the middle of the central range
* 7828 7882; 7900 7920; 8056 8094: -0.02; 64.4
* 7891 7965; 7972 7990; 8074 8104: -0.03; 62.5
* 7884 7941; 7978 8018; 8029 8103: -0.05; 62.5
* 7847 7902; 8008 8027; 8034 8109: -0.06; 62.3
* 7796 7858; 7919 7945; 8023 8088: 0.02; 63.3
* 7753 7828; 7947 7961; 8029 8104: -0.06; 62.2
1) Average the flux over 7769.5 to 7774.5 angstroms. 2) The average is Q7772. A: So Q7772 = 63.5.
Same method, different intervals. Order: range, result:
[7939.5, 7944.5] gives 60.8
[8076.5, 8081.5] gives 55.4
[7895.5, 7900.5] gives 67.4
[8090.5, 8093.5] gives 59.8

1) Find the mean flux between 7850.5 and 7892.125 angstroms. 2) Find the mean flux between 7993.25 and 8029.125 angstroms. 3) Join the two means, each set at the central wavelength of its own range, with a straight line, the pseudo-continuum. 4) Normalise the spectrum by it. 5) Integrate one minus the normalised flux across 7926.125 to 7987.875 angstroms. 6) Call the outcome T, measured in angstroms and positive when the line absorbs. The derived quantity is 2.6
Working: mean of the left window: 67.2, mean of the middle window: 63.7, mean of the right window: 65.9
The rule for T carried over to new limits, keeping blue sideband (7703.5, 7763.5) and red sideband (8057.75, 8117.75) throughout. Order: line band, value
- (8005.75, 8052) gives -2.92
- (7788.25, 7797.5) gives -0.06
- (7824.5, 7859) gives -1.75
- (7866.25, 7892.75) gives -1.67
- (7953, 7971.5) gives -0.97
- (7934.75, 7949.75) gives -0.47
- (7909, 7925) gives -0.91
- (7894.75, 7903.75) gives -0.53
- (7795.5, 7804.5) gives -0.66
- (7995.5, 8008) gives -0.97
